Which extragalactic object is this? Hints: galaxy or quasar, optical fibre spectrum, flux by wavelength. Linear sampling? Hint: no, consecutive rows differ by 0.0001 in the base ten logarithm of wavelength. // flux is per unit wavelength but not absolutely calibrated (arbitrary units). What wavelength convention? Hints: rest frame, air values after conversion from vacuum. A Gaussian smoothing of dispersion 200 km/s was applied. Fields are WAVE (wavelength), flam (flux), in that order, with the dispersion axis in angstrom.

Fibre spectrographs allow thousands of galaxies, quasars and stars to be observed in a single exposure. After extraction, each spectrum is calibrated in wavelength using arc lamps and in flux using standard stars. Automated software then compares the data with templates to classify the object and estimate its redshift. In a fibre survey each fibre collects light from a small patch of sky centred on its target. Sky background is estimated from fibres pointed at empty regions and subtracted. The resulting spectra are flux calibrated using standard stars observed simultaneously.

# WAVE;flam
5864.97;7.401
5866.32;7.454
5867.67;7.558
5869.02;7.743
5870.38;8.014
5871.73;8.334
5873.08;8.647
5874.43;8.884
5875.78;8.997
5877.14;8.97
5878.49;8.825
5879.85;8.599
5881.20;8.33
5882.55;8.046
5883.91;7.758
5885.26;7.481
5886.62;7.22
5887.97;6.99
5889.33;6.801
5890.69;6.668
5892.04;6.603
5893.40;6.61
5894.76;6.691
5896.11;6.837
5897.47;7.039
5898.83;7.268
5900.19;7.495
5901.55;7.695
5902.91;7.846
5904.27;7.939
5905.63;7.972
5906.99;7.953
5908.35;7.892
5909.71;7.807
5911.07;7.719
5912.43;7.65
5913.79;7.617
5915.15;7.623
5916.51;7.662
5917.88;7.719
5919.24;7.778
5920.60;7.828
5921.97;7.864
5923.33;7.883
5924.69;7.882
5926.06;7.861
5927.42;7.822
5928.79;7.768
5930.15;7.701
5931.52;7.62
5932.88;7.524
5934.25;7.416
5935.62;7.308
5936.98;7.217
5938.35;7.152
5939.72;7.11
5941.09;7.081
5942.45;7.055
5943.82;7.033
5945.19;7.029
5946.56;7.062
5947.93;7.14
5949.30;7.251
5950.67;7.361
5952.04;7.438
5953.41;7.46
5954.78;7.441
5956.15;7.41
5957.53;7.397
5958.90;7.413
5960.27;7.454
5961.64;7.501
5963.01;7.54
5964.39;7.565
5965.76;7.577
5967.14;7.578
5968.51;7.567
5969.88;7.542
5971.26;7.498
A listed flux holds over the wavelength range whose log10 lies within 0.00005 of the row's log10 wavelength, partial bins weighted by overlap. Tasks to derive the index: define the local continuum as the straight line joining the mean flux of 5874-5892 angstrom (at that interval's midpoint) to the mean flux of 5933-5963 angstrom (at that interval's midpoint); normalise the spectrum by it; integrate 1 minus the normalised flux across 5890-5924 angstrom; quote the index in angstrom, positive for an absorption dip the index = 0.7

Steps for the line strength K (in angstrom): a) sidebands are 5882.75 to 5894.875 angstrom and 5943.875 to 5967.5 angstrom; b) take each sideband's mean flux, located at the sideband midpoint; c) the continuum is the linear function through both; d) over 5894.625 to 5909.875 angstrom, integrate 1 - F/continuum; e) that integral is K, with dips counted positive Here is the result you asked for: -1.0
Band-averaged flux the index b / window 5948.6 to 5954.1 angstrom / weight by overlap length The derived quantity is 7.38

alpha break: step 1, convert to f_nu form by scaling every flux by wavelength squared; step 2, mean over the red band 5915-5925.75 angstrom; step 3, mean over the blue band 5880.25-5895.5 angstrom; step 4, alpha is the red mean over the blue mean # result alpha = 1.1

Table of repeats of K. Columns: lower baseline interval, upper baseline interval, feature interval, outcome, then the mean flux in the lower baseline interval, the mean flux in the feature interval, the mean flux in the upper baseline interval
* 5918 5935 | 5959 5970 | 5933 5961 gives 1.34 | 7.74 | 7.27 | 7.54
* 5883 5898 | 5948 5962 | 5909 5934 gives -1.91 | 6.99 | 7.74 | 7.4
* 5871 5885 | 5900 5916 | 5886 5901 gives 2.20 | 8.51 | 6.93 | 7.78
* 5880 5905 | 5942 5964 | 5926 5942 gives -0.27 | 7.32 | 7.45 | 7.32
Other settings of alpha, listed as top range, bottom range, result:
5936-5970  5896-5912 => 0.97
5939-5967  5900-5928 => 0.95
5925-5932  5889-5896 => 1.17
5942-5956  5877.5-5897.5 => 1.00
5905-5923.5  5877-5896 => 1.05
